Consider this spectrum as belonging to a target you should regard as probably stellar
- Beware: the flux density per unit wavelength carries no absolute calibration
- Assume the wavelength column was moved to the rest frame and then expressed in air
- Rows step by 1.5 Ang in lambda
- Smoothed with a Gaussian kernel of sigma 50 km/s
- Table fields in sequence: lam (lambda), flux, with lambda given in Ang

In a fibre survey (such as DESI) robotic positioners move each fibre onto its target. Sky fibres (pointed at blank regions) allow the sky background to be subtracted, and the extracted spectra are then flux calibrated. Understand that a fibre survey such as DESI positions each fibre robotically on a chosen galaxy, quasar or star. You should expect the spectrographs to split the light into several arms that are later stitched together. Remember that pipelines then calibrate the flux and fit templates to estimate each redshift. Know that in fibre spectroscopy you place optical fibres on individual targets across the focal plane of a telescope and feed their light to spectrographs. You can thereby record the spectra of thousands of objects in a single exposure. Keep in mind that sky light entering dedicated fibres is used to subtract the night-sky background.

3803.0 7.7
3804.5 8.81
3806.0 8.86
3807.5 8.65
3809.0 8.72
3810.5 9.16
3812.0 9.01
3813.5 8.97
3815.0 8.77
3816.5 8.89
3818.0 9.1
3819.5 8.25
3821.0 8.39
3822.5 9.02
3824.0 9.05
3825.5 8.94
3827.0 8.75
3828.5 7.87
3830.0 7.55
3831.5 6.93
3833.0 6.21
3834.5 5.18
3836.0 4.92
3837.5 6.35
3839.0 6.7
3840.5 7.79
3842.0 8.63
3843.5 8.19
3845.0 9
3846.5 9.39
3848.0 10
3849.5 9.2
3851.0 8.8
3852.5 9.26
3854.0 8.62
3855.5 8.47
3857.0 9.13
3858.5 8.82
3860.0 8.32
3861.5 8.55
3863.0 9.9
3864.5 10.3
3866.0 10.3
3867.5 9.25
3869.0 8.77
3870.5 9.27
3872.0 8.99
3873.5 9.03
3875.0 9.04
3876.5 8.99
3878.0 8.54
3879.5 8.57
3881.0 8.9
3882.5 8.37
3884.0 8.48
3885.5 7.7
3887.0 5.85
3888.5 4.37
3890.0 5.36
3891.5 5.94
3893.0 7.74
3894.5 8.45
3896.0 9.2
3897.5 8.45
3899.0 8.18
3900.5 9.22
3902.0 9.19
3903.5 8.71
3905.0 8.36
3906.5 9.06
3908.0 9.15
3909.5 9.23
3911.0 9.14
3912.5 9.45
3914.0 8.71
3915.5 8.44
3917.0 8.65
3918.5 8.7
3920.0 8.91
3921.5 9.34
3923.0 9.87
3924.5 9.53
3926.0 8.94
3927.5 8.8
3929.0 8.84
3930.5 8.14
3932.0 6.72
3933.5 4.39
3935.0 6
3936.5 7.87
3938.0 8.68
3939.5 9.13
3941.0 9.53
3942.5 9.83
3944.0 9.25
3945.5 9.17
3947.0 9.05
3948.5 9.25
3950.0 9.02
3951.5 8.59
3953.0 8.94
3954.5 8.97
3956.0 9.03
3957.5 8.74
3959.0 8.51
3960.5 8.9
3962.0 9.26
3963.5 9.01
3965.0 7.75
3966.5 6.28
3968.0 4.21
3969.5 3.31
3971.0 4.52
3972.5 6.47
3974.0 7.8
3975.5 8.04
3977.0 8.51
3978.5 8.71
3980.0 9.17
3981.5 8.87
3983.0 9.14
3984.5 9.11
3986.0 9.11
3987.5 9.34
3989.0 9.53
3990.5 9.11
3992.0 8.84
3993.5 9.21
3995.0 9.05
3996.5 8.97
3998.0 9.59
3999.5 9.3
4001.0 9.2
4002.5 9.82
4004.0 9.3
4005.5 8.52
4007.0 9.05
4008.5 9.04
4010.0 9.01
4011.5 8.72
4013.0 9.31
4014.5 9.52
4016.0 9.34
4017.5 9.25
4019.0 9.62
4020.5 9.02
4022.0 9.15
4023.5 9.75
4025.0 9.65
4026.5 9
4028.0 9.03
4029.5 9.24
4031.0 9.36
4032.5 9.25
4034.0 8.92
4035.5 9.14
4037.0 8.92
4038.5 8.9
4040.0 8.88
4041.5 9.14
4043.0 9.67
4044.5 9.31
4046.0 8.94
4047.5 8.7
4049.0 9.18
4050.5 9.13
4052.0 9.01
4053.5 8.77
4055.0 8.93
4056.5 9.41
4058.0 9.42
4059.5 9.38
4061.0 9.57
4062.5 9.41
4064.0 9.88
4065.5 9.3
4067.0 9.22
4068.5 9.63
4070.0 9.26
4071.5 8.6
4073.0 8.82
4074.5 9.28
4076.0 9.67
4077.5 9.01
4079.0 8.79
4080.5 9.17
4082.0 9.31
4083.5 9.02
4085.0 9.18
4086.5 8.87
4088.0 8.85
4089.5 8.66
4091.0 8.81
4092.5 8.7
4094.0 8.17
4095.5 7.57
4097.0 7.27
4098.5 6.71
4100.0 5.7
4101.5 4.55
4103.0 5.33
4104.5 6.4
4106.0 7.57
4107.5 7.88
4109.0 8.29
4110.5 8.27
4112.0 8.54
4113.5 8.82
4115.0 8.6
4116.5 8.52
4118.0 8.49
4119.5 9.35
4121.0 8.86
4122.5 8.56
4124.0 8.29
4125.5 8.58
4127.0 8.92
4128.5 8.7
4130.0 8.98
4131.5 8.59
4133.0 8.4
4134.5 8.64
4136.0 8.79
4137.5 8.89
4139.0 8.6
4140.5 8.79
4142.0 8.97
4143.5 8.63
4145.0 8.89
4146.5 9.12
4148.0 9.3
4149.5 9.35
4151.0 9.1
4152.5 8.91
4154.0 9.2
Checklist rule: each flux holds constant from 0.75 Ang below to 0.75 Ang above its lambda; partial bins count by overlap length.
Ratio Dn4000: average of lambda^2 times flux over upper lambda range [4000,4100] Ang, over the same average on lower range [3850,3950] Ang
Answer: 1.1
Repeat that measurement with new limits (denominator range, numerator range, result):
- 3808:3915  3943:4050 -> 1.12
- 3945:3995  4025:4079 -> 1.15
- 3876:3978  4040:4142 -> 1.14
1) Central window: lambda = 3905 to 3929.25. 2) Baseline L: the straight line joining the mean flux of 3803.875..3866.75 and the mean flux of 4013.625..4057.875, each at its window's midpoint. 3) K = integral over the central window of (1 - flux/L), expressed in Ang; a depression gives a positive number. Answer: -0.75 Ang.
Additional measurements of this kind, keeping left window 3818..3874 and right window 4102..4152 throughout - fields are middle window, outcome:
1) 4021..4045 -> -2.1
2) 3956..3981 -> 2.8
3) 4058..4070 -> -1.4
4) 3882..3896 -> 2.4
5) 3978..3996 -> -1.3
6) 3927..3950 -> 0.4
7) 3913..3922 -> -0.4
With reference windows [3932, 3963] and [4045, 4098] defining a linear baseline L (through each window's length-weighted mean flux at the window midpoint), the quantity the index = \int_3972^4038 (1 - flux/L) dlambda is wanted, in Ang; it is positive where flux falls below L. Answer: -2.2 Ang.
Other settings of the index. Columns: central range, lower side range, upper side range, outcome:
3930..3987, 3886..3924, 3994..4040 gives 4.2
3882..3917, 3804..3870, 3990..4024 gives 2.5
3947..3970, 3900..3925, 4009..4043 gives 2.6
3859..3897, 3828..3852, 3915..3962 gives -1.4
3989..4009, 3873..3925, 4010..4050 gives -0.4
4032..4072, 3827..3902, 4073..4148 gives -4.0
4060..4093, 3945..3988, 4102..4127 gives -4.1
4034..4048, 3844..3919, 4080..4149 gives -1.1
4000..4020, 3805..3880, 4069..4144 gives -1.8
